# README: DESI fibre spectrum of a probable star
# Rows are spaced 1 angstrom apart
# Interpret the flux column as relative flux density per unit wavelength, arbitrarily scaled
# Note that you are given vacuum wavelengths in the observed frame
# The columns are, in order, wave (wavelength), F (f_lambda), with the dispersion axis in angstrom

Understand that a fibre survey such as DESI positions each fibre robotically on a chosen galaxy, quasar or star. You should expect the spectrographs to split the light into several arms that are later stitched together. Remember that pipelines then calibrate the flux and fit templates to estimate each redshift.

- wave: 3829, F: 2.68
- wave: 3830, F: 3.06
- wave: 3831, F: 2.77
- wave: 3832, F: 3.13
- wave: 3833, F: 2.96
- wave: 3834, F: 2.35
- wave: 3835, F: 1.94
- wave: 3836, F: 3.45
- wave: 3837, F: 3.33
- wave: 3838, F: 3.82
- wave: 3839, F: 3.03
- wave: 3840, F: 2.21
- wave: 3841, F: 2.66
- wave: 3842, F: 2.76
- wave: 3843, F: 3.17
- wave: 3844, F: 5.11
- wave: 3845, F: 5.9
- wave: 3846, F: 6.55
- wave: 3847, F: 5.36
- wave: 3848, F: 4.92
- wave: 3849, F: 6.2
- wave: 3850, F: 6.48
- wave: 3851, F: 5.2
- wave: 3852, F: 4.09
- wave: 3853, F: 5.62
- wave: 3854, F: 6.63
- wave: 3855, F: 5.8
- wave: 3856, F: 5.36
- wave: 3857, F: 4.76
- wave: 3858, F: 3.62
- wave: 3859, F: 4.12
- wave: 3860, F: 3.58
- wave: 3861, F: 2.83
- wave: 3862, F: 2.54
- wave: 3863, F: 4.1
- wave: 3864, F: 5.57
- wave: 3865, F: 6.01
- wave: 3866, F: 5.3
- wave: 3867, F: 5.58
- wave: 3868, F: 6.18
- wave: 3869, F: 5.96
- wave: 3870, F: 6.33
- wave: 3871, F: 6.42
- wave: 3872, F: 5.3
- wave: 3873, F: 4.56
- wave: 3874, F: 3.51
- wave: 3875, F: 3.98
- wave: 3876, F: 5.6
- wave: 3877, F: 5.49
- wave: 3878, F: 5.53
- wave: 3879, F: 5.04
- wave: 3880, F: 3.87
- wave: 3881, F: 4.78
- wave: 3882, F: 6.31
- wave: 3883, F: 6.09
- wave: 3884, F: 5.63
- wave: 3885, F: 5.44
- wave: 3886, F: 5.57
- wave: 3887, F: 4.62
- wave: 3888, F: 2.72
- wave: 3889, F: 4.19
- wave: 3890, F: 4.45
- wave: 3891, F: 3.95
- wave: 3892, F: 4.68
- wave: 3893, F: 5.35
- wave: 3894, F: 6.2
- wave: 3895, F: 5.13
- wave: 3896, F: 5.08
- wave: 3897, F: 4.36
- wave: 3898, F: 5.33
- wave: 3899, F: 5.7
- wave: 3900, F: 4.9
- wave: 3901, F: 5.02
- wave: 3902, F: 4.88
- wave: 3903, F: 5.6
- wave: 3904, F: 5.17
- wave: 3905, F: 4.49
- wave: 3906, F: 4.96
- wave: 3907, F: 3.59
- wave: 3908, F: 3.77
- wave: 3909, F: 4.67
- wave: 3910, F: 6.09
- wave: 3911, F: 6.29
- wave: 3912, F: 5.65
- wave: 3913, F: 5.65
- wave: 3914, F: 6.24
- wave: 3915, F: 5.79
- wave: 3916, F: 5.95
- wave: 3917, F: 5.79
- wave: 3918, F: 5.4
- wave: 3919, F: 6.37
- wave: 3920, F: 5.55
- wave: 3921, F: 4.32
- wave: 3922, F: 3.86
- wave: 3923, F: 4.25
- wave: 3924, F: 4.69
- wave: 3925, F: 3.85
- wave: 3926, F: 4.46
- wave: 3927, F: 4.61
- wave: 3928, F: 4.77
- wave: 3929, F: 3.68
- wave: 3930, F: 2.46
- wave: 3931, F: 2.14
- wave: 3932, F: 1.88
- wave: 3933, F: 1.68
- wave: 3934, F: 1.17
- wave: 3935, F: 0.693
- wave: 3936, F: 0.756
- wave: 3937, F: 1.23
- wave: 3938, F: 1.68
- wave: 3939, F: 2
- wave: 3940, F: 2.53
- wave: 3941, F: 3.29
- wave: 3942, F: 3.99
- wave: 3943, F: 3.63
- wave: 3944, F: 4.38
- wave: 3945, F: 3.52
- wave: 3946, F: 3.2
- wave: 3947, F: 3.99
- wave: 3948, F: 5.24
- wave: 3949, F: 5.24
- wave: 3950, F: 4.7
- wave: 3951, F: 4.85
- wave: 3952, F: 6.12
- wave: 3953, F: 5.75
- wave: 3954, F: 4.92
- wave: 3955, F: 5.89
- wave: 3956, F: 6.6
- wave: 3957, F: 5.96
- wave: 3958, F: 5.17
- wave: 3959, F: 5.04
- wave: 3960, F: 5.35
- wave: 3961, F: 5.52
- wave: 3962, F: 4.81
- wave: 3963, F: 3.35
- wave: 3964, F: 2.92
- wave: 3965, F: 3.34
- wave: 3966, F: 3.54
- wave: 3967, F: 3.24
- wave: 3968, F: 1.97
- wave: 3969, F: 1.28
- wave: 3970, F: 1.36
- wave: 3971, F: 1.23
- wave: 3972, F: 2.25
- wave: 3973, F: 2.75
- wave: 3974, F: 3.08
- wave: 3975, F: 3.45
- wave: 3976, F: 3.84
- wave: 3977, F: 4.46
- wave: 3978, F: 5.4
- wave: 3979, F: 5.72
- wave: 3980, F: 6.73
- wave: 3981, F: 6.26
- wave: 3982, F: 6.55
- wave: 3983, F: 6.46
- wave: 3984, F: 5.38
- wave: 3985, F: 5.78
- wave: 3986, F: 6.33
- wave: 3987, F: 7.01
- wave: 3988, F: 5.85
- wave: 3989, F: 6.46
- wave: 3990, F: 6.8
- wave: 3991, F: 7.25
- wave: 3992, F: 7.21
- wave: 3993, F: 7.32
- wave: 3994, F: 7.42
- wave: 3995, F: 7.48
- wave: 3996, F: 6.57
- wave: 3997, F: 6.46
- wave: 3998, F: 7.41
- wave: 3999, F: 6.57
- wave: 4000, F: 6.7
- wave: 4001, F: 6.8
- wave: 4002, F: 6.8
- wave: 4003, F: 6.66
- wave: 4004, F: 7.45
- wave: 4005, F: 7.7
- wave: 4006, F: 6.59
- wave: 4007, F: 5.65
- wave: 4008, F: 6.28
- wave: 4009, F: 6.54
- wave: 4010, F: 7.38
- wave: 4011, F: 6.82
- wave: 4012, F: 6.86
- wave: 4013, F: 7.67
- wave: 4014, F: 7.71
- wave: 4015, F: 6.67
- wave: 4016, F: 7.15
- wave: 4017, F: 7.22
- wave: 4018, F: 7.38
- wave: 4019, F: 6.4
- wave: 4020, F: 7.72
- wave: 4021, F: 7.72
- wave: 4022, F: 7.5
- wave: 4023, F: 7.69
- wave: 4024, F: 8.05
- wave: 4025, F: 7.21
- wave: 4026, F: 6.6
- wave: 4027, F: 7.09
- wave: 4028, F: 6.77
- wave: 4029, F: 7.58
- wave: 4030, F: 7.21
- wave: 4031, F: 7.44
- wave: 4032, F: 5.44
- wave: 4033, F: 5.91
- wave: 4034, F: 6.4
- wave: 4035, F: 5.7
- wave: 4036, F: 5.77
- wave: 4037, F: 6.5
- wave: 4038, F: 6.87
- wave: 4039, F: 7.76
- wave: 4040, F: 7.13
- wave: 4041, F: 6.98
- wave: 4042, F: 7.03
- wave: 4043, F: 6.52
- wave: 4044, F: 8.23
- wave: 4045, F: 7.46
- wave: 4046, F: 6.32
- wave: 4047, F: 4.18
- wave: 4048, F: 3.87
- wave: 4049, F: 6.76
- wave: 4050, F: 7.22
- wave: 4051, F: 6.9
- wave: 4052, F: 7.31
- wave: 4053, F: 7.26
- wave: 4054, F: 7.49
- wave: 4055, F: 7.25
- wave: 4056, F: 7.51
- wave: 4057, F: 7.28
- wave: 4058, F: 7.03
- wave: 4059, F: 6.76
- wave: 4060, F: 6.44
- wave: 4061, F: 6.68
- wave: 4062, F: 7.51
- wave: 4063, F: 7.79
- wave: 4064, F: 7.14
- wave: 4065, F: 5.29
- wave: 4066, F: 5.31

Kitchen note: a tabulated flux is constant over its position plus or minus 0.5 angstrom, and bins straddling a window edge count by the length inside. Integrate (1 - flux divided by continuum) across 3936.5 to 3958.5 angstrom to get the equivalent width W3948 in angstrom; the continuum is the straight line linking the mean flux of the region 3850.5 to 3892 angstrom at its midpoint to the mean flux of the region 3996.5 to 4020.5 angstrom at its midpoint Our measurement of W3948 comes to 6.55 angstrom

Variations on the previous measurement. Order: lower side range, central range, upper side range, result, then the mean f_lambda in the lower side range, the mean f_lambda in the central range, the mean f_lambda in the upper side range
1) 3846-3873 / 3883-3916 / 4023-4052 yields 2.7 angstrom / 5.16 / 5.07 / 6.7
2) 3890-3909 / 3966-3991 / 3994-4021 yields 7.2 angstrom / 4.88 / 4.6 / 6.97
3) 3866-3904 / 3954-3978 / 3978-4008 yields 9.3 angstrom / 5.12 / 3.81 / 6.64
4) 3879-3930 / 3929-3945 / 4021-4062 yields 9.2 angstrom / 4.97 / 2.32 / 6.85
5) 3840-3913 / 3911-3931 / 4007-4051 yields 2.2 angstrom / 4.96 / 4.88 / 6.84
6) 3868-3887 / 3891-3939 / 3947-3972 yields 5.1 angstrom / 5.31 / 4.35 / 4.26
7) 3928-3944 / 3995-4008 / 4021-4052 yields -3.9 angstrom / 2.34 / 6.79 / 6.76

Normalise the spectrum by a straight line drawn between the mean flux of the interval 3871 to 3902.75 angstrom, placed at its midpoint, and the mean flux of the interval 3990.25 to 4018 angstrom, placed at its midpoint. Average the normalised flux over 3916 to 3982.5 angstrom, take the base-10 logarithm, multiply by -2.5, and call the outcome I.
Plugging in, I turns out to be 0.46 mag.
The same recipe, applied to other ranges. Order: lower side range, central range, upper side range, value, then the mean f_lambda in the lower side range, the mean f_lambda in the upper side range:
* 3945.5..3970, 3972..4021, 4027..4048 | -0.16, 4.44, 6.6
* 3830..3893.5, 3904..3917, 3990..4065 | 0.00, 4.6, 6.92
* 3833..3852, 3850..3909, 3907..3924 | -0.06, 4.1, 5.28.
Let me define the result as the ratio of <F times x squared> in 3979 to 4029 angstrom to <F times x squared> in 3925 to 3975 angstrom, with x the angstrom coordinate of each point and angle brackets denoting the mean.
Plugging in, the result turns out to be 2.00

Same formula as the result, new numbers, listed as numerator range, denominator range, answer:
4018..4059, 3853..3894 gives 1.51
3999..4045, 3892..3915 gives 1.42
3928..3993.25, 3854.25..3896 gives 0.89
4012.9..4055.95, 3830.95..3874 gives 1.68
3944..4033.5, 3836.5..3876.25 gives 1.31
